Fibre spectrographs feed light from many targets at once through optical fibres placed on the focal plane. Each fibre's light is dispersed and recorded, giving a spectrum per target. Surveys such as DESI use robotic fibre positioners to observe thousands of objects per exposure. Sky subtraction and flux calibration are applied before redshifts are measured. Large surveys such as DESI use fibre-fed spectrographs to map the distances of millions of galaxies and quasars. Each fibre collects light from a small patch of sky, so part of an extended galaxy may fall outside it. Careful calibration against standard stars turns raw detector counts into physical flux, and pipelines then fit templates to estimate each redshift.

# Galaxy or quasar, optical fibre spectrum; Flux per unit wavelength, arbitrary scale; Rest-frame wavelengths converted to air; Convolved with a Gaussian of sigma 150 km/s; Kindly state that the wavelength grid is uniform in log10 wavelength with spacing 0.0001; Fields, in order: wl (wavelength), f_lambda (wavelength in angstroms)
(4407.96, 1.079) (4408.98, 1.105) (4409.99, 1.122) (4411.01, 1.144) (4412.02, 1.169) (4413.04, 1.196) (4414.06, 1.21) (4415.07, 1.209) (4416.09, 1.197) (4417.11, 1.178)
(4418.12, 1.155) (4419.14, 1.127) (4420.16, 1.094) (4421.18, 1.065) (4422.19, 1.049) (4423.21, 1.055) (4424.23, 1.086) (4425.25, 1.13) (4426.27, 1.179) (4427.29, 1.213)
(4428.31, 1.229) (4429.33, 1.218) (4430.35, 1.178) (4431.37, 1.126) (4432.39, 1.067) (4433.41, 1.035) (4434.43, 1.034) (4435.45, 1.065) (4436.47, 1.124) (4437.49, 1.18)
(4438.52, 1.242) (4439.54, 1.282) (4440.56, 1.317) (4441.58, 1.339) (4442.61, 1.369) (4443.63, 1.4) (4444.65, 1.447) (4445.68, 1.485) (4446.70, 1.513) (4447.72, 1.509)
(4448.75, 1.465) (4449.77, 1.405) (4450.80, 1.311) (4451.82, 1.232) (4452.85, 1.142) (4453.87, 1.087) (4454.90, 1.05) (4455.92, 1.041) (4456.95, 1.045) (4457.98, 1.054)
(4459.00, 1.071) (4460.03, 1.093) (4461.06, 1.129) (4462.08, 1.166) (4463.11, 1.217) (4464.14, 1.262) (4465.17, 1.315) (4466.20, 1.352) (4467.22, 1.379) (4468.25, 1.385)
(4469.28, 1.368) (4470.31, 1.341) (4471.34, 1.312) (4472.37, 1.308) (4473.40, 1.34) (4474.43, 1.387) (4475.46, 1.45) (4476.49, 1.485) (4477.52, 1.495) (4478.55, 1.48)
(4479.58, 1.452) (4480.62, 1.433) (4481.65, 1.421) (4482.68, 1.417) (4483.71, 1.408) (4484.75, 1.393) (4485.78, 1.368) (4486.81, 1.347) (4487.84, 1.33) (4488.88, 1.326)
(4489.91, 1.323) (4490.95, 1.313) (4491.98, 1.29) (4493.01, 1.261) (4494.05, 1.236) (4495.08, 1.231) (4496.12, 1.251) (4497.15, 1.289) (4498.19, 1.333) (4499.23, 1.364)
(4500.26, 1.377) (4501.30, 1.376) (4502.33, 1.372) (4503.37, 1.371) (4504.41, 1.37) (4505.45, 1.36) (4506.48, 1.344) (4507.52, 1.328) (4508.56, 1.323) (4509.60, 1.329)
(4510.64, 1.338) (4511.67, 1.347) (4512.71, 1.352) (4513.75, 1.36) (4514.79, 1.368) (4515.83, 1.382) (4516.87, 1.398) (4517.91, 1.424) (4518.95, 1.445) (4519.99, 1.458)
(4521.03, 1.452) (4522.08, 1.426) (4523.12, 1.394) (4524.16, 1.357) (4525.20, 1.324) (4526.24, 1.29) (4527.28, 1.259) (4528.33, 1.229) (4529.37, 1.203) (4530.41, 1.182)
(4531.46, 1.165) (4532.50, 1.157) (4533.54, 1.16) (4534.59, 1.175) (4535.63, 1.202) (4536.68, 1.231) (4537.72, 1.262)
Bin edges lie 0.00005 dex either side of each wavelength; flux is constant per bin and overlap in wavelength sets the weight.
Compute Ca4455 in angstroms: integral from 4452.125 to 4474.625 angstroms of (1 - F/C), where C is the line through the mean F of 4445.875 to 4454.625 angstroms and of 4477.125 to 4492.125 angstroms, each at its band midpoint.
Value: 2.3 angstroms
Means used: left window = 1.33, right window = 1.39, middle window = 1.22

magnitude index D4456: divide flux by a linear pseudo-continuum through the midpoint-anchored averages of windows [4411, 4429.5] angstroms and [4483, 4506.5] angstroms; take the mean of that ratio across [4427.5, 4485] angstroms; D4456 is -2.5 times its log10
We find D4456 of -0.036 mag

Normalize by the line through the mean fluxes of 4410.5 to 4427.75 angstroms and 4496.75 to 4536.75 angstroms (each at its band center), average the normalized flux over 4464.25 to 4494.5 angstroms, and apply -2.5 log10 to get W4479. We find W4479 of -0.094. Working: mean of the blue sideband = 1.14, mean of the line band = 1.37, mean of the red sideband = 1.32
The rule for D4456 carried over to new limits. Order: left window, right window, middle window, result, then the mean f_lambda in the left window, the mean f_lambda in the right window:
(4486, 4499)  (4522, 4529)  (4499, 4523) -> -0.06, 1.3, 1.32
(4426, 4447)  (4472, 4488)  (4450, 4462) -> 0.17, 1.24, 1.41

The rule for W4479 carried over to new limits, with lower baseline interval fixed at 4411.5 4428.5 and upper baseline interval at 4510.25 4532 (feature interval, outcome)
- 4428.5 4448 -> -0.06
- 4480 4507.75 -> -0.04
